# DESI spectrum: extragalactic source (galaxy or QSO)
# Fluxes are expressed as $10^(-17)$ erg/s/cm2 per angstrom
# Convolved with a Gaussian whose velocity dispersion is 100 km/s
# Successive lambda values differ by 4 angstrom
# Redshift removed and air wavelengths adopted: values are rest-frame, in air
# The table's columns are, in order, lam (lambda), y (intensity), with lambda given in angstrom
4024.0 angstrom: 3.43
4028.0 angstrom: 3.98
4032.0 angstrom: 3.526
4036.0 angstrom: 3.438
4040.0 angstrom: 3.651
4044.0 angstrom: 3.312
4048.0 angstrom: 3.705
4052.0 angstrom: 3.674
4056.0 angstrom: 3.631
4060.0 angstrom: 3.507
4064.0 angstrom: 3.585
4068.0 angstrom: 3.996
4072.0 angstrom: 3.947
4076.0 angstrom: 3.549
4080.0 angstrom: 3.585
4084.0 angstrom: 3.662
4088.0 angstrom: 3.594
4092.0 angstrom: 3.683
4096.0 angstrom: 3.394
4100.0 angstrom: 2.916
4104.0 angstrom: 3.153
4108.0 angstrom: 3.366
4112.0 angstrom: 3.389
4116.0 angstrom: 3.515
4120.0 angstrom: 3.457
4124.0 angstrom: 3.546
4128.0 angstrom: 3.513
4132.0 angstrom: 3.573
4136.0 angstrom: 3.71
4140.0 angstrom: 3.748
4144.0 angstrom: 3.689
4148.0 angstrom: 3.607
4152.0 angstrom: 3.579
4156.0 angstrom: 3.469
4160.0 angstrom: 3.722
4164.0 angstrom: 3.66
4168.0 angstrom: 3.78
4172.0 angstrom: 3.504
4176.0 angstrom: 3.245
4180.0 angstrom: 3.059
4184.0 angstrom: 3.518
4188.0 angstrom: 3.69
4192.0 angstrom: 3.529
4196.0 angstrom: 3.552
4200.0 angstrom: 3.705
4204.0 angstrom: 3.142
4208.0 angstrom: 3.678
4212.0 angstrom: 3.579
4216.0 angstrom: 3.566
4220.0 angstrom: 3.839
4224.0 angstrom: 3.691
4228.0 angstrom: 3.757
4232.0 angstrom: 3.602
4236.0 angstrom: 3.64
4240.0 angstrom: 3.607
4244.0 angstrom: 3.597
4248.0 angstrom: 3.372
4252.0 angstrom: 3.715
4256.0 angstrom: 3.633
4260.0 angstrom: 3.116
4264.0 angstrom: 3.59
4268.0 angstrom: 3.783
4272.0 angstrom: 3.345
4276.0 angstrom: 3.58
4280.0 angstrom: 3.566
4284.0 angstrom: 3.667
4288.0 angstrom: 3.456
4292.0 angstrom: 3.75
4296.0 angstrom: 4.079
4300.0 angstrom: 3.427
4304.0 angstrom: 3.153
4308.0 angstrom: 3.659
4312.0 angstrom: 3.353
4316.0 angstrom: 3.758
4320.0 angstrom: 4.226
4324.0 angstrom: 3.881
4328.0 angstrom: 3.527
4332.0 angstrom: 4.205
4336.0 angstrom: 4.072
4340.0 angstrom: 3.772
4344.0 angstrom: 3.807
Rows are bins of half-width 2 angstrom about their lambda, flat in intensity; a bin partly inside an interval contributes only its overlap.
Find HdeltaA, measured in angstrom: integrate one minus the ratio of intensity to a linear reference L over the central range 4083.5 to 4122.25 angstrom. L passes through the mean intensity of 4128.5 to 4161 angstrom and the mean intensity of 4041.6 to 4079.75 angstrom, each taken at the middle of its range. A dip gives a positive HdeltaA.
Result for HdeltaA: 2.52 angstrom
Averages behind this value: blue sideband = 3.65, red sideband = 3.63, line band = 3.4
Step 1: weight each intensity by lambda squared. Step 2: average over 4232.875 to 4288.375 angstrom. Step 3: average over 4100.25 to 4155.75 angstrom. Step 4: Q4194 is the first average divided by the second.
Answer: 1.08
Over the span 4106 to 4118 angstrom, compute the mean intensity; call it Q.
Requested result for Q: 3.42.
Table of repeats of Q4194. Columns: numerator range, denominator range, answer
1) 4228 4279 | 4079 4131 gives 1.11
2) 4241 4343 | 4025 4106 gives 1.14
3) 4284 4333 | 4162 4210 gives 1.12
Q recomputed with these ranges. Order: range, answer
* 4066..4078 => 3.83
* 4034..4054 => 3.56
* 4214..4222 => 3.7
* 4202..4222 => 3.56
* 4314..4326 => 3.95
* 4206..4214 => 3.63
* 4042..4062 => 3.57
